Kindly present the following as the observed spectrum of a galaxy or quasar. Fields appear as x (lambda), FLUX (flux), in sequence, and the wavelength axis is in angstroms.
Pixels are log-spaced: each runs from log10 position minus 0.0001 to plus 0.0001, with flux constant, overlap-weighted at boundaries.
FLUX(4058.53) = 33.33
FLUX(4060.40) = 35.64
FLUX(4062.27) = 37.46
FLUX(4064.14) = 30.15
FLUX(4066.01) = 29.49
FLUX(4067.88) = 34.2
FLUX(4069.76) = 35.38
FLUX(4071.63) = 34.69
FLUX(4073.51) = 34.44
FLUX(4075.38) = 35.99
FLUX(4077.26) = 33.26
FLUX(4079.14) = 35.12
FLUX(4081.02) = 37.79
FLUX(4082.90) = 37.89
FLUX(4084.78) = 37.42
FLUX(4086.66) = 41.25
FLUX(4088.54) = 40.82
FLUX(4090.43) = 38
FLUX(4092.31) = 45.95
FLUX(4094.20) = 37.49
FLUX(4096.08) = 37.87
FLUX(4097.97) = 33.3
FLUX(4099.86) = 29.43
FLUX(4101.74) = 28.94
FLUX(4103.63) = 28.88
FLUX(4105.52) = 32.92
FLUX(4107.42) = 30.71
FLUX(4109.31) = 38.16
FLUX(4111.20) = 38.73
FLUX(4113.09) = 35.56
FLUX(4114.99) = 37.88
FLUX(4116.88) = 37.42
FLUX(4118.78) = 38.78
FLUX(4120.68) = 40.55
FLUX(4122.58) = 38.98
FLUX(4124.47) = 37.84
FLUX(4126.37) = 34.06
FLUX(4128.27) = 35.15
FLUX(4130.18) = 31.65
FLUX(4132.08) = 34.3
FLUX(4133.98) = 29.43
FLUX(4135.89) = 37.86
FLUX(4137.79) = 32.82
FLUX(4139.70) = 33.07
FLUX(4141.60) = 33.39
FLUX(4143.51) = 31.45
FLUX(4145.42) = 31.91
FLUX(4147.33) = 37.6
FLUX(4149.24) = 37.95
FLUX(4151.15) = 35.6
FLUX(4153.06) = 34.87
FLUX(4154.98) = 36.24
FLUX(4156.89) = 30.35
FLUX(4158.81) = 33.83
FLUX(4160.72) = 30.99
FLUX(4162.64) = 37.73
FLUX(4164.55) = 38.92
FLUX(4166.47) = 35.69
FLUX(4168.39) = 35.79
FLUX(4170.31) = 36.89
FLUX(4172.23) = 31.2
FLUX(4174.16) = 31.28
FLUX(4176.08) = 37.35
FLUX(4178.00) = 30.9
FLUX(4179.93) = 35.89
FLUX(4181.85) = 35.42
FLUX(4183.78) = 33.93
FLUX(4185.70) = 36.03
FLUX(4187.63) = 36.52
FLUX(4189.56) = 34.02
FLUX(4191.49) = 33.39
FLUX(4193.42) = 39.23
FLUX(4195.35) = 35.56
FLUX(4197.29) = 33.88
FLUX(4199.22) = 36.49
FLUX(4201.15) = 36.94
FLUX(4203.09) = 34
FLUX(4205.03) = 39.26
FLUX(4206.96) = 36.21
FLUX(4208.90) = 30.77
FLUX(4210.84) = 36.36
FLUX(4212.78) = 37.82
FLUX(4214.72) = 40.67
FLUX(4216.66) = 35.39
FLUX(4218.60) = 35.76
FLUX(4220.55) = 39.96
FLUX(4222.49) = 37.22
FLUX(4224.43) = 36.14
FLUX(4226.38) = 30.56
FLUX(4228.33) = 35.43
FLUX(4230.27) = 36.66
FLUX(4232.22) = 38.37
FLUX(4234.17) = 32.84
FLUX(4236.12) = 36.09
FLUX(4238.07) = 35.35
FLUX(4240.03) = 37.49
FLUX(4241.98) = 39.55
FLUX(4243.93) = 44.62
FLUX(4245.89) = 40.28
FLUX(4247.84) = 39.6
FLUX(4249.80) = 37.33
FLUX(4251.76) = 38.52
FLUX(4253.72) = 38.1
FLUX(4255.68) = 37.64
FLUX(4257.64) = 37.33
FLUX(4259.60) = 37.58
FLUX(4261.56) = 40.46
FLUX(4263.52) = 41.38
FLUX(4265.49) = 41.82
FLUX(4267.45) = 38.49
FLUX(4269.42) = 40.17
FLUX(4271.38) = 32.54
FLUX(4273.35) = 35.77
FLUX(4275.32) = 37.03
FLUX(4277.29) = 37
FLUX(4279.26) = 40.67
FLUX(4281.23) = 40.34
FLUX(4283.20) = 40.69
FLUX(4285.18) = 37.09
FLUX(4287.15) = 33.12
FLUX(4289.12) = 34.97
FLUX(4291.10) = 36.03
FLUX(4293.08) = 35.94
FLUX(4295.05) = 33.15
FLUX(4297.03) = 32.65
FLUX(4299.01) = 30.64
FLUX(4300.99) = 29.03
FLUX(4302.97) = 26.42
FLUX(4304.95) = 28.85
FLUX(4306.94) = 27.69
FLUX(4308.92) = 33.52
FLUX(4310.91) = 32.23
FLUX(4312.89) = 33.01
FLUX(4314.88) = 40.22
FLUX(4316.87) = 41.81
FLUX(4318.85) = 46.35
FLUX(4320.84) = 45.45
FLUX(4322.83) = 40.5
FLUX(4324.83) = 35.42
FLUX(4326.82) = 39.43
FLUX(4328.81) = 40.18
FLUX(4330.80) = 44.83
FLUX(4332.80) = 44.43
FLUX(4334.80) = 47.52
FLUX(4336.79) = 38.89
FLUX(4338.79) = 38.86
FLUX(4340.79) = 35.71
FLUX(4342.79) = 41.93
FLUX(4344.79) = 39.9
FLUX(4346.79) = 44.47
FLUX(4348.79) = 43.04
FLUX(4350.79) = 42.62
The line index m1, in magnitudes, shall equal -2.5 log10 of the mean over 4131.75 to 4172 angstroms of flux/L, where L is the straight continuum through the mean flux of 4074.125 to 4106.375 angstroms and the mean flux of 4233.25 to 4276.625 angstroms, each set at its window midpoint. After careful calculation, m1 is 0.07 mag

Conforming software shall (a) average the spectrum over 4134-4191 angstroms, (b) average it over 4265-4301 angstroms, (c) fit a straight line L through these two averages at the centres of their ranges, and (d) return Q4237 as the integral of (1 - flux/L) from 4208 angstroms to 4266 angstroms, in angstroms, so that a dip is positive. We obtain -3.1 angstroms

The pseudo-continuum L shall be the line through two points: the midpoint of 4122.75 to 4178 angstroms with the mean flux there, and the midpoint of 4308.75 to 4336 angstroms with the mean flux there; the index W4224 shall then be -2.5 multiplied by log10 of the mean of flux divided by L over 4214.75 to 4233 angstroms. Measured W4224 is 0.02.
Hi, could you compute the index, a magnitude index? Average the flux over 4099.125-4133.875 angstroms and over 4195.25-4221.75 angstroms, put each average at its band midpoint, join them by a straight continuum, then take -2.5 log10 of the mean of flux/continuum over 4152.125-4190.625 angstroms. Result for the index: 0.03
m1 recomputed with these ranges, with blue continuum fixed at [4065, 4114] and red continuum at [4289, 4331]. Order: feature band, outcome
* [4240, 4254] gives -0.12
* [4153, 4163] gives 0.06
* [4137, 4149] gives 0.06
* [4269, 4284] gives -0.07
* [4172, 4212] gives 0.02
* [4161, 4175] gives 0.01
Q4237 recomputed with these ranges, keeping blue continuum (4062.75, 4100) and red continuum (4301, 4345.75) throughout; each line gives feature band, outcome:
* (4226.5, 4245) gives 0.2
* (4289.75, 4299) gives 0.9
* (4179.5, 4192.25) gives 0.7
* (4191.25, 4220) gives 0.7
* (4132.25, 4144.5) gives 1.2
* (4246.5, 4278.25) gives -0.5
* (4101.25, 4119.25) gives 0.8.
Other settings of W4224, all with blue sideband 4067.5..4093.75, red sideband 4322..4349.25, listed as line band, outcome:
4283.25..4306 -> 0.23 mag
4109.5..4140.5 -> 0.06 mag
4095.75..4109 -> 0.19 mag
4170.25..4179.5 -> 0.16 mag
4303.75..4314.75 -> 0.27 mag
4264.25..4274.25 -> 0.06 mag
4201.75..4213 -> 0.10 mag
